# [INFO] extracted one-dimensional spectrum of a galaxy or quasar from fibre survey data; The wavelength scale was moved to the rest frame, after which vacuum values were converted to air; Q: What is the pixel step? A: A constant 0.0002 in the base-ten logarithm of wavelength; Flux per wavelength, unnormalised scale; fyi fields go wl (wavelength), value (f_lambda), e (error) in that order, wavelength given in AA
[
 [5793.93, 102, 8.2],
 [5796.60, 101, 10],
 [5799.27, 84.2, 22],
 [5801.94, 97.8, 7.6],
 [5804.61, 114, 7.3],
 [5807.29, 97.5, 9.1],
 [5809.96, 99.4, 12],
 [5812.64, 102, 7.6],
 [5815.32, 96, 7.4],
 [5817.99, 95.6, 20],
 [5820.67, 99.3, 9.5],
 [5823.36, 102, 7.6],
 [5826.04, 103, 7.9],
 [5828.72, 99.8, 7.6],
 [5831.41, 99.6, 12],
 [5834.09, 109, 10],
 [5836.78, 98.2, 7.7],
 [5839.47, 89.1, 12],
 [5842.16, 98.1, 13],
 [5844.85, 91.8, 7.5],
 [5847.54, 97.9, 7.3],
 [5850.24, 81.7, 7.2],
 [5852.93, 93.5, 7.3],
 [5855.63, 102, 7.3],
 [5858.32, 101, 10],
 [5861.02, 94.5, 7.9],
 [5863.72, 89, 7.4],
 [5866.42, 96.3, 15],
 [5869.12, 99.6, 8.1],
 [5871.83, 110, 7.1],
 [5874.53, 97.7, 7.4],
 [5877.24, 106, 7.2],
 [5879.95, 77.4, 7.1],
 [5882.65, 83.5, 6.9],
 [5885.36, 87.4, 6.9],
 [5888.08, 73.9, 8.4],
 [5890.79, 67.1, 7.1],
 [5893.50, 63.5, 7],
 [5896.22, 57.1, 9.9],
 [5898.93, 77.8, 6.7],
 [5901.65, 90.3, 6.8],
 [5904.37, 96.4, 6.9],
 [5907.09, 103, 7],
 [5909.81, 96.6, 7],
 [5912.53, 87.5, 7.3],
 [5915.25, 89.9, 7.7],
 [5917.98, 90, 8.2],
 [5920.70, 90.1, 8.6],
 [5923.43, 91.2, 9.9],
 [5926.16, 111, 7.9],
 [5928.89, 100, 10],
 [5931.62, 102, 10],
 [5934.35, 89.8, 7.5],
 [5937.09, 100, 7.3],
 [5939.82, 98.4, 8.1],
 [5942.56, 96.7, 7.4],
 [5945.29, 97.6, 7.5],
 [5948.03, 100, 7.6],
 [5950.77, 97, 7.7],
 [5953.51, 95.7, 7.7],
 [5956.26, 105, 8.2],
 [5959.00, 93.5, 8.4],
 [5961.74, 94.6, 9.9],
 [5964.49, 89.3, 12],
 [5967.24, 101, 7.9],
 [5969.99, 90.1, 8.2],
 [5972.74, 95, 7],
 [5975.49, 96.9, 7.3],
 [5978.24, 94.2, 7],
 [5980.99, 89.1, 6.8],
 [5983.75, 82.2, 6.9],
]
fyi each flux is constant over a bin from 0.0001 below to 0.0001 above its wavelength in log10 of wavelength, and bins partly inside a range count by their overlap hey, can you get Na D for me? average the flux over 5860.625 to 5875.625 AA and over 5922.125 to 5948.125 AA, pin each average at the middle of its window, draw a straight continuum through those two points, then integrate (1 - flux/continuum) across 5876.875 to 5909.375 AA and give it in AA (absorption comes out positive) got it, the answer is 5.5 AA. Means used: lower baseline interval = 98.1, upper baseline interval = 98.6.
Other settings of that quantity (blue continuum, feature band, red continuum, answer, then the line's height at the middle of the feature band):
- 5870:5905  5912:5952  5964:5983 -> -3.4 AA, 88.7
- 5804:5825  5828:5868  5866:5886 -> 0.5 AA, 97.4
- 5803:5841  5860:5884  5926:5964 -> 1.1 AA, 99.4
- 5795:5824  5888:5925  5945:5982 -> 4.8 AA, 96.9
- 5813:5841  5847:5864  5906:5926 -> 0.5 AA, 97.4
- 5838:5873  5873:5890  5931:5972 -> 1.5 AA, 95.9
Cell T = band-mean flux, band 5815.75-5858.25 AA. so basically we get 97.5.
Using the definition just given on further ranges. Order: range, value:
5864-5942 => 90.5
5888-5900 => 67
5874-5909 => 83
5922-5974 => 97.2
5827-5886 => 95.7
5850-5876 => 97.2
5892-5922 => 85.6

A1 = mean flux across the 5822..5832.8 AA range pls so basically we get 101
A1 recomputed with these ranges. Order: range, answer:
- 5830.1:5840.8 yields 99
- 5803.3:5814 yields 103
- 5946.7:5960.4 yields 98.2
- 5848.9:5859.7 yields 94.6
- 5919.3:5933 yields 98.9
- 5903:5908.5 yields 99.6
